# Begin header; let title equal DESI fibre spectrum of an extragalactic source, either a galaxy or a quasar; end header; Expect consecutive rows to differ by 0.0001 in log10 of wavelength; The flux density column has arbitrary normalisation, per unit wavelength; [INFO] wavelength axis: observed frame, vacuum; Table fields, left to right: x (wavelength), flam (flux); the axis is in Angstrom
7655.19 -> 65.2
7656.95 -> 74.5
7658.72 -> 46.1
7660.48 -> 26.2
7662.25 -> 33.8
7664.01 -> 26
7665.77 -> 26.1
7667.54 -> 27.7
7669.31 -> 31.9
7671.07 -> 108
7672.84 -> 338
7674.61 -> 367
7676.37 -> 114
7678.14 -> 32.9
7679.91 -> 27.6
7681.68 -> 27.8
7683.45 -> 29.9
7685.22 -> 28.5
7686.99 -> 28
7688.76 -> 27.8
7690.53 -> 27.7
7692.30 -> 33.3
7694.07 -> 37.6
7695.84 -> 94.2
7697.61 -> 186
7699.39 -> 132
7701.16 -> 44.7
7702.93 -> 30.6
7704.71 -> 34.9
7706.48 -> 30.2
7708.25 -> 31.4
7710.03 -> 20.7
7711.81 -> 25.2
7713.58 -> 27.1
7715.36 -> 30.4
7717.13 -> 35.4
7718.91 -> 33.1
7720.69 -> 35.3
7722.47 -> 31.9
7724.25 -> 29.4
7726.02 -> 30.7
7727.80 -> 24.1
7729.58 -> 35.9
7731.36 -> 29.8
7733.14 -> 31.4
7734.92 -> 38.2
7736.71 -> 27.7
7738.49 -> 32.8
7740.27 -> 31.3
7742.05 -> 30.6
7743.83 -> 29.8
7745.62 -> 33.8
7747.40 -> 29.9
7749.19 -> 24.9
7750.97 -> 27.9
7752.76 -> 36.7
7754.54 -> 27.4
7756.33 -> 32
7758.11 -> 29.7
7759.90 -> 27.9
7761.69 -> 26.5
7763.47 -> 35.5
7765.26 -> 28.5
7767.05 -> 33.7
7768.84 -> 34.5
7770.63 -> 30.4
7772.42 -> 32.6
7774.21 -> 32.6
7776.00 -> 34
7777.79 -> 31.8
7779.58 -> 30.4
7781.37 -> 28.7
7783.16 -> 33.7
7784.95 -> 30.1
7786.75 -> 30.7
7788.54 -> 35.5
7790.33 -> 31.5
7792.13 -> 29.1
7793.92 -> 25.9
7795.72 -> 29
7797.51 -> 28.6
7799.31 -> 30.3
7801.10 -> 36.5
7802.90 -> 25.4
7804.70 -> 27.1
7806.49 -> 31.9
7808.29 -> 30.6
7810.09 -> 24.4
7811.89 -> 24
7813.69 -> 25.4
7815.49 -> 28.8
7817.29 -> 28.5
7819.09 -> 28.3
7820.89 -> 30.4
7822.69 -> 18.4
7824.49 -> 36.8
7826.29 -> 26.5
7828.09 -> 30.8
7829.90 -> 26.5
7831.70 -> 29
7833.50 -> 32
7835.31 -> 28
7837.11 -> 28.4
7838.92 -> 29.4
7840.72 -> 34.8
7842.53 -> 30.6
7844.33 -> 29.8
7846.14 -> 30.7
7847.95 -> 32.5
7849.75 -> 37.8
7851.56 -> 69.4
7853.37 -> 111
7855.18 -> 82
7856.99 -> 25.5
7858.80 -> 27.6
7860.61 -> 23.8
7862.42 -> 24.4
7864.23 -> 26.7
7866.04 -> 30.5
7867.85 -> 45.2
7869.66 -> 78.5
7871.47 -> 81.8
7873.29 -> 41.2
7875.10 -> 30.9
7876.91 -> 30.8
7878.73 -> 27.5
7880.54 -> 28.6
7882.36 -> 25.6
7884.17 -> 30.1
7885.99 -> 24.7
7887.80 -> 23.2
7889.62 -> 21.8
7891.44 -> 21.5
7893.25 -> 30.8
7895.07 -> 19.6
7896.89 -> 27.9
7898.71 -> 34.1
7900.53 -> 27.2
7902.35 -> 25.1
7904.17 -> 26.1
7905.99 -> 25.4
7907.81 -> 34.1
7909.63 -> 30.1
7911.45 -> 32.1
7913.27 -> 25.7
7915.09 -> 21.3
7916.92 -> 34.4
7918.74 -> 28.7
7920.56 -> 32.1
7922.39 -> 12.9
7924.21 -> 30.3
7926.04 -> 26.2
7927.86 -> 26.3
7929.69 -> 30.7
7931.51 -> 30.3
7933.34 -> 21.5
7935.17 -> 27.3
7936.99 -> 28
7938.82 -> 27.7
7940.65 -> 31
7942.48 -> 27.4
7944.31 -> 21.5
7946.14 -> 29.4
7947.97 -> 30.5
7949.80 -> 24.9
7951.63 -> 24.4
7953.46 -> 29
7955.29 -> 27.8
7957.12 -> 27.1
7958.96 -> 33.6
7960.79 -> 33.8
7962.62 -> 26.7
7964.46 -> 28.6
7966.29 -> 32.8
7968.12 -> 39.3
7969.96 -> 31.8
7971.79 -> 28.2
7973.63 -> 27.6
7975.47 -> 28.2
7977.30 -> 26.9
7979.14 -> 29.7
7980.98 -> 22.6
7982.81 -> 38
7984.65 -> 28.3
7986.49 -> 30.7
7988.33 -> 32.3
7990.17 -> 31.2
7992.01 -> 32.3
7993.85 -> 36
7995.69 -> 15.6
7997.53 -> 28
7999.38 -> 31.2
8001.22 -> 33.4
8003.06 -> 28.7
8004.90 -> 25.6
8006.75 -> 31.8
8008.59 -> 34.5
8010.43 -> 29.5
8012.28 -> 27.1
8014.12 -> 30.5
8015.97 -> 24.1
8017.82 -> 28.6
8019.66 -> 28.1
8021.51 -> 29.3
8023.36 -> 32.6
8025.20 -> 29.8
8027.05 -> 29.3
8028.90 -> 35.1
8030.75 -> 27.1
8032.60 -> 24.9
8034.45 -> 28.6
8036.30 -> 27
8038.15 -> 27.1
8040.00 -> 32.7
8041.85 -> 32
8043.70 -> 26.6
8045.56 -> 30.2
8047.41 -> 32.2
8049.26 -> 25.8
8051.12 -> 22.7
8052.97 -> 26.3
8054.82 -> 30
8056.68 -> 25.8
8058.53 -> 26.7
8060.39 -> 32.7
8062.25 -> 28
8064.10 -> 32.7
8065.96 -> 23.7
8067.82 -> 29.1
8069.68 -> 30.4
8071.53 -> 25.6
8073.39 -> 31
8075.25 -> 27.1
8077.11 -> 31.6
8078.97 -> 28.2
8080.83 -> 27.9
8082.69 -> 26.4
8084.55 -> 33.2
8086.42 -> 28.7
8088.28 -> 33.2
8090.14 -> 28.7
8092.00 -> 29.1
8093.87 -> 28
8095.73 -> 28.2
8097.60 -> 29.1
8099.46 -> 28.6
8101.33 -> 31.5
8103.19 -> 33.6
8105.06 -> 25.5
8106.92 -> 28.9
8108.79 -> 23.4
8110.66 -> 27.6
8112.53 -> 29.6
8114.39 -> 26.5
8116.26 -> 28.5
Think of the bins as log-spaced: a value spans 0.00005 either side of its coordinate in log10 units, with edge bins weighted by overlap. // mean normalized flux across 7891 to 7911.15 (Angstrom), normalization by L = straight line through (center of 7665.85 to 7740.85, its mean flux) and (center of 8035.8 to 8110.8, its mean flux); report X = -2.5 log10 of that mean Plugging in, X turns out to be 0.451 mag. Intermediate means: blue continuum 57.4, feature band 27.7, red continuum 28.7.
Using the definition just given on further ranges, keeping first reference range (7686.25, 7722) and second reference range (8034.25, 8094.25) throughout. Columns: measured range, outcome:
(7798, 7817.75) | 0.42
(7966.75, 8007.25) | 0.10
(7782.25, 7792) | 0.32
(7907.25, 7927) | 0.29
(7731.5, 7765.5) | 0.41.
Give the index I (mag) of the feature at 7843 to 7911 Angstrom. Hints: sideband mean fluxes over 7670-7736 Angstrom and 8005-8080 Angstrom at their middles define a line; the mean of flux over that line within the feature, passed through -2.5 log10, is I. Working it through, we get 0.233 mag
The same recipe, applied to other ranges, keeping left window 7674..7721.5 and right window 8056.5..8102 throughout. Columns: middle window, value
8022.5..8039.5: 0.12 mag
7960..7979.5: 0.21 mag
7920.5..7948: 0.42 mag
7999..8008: 0.14 mag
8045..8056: 0.12 mag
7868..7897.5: 0.25 mag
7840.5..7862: 0.02 mag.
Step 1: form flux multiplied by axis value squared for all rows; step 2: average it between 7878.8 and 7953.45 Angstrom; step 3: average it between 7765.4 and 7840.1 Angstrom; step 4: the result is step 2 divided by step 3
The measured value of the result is 0.9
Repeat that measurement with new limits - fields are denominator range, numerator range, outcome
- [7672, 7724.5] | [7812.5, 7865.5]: 0.55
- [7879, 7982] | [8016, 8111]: 1.07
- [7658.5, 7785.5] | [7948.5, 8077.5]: 0.68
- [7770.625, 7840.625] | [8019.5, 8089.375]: 1.04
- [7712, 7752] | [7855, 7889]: 1.21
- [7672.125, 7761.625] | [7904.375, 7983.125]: 0.59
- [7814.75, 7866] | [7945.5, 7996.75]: 0.87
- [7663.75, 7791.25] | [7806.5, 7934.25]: 0.73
